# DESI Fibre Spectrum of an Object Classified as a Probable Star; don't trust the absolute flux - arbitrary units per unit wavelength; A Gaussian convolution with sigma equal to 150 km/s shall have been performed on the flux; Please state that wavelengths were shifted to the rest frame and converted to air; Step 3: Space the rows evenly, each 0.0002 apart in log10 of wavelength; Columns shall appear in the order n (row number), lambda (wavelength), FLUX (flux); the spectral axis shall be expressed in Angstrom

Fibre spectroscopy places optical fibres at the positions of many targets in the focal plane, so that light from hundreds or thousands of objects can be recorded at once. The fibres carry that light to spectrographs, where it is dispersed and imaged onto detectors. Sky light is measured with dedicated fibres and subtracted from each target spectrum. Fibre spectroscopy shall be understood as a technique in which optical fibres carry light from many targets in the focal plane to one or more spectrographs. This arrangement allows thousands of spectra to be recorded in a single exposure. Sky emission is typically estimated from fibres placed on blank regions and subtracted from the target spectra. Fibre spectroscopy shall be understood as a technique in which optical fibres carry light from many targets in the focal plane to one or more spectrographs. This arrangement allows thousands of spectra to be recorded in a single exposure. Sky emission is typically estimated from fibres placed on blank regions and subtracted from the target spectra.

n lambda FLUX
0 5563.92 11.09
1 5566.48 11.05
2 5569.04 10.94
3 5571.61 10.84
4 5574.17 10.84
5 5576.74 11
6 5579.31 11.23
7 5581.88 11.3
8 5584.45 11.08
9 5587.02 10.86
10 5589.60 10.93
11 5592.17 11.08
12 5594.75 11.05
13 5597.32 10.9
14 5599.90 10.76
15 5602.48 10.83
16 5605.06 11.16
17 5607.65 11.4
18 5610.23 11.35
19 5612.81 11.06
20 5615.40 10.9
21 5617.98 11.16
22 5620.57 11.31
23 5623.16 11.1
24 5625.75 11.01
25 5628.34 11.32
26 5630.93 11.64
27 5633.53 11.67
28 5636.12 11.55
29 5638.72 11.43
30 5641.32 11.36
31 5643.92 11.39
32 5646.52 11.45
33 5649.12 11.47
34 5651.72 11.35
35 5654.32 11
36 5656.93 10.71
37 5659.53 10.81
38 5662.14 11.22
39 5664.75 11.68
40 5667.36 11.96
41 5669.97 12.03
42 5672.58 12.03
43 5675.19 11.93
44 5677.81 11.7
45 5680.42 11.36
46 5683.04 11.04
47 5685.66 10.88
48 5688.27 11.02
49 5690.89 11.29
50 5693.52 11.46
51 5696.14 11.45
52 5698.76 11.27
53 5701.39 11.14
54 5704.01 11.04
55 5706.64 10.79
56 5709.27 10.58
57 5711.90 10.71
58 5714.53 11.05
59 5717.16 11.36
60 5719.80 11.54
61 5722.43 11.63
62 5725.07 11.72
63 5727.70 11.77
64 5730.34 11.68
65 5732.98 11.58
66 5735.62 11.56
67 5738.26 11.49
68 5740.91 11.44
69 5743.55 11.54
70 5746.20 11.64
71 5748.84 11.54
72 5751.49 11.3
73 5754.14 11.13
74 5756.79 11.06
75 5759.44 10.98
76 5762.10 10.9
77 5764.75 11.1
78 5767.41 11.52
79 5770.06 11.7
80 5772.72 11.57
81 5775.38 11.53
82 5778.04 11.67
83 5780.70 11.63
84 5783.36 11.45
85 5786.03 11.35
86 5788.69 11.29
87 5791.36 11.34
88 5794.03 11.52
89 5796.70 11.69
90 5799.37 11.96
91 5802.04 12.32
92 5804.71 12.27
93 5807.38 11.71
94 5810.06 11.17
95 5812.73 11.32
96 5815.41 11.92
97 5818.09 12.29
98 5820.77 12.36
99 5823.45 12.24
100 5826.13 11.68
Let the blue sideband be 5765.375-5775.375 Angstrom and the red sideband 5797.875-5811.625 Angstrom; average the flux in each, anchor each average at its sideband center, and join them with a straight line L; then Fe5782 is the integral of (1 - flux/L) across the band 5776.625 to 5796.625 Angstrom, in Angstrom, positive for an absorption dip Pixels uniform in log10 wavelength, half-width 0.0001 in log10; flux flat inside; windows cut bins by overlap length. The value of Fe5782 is 0.4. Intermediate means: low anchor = 11.6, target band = 11.5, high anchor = 11.9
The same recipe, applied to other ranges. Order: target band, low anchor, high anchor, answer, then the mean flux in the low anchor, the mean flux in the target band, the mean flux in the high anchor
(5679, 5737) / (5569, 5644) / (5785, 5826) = 1.0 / 11.1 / 11.3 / 11.8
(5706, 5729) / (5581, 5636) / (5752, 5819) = 0.3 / 11.1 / 11.3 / 11.5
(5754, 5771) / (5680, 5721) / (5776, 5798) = 0.3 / 11.1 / 11.2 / 11.5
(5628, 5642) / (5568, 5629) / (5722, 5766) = -0.5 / 11.1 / 11.5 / 11.4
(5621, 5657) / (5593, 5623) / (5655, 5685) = -0.2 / 11.1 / 11.3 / 11.5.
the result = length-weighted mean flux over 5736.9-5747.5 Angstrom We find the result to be 11.5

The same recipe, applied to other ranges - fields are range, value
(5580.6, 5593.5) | 11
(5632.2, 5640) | 11.5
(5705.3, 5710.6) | 10.7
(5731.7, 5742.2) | 11.5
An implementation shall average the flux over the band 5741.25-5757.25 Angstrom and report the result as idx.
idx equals 11.4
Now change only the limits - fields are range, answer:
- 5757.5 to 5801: 11.4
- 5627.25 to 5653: 11.5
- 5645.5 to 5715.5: 11.3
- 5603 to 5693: 11.3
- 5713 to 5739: 11.5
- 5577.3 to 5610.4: 11.1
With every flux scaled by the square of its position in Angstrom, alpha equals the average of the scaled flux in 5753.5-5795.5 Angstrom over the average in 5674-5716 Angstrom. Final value 1.05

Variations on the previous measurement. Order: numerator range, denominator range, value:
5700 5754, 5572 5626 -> 1.07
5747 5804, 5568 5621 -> 1.11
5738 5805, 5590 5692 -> 1.06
